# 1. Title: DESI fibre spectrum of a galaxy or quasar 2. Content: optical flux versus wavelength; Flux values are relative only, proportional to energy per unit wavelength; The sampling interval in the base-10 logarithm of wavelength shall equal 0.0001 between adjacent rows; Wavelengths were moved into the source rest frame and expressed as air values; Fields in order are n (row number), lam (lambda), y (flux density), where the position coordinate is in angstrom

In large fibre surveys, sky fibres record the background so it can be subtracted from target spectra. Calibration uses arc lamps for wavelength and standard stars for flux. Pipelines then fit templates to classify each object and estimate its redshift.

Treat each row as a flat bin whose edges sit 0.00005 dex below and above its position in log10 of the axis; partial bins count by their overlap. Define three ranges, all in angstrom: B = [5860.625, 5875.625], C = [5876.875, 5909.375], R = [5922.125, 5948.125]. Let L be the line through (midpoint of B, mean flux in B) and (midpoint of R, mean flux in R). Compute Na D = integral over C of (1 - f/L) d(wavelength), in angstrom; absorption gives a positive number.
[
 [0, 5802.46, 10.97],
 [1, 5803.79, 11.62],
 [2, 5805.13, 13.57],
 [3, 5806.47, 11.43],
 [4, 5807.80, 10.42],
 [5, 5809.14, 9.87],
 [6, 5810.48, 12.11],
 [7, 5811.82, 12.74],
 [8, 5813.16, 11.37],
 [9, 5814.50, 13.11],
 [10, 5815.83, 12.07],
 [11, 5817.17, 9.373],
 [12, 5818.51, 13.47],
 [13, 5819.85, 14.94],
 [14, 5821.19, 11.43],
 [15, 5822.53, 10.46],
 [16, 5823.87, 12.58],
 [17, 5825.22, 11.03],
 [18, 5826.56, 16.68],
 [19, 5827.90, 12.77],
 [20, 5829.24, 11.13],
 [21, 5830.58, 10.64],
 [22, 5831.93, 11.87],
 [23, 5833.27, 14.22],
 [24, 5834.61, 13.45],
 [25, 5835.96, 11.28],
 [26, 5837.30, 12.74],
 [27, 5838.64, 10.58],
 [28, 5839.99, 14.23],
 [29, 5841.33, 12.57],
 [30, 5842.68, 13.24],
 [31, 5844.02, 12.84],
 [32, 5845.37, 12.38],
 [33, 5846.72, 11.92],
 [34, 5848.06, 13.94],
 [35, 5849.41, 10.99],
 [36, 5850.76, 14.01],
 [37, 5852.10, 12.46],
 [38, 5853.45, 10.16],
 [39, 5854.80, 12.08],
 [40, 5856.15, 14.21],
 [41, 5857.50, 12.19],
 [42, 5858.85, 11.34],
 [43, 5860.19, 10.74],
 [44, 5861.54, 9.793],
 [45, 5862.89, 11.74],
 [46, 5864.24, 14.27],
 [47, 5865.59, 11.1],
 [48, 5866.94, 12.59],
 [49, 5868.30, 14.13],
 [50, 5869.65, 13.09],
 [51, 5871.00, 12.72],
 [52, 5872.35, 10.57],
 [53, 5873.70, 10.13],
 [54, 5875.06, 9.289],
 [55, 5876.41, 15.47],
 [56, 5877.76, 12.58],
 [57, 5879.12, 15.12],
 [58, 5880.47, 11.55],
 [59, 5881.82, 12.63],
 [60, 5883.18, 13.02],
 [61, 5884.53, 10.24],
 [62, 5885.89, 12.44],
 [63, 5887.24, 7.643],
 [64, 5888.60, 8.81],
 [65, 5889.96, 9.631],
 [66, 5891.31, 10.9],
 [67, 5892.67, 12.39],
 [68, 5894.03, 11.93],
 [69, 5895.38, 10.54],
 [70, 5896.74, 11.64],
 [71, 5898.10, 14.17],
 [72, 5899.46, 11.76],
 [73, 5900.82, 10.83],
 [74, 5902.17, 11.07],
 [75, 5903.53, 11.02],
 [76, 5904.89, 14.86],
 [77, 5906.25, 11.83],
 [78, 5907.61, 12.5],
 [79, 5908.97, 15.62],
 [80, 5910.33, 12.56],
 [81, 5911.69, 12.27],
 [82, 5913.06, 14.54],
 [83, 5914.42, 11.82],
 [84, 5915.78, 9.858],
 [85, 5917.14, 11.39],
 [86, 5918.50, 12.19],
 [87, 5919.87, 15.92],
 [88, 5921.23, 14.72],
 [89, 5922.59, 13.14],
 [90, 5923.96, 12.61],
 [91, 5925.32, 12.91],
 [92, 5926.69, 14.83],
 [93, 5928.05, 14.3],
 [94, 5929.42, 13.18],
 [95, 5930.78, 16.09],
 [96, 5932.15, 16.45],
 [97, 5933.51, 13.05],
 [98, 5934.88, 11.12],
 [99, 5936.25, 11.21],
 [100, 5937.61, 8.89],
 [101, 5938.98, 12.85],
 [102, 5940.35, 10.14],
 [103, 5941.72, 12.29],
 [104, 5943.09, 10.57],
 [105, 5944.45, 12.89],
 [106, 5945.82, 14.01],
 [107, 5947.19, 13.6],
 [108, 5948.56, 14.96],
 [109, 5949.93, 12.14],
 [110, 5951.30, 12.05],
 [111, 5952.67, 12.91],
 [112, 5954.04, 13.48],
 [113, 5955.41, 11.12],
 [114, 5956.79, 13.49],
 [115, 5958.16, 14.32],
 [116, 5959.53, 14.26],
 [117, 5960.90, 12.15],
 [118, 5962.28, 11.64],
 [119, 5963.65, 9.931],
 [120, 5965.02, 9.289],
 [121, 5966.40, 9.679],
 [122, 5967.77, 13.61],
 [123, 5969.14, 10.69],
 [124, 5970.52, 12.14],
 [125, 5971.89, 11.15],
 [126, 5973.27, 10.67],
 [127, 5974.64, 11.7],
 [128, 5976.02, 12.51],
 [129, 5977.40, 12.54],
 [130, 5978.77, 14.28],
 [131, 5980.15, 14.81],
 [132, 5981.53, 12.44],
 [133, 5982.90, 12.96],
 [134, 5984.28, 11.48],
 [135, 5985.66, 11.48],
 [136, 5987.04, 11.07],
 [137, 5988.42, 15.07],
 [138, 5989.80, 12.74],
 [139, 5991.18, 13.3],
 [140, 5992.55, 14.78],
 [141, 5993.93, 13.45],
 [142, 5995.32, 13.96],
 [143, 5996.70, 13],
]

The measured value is 0.85 angstrom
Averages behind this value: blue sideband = 11.8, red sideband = 12.9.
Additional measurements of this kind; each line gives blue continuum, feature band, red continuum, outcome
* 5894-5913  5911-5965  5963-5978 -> -4.3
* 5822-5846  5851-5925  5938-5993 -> 2.0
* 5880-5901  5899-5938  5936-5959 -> -3.4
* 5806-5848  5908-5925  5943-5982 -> -0.9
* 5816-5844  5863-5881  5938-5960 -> 0.1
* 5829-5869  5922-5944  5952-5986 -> -0.9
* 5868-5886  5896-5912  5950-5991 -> -0.3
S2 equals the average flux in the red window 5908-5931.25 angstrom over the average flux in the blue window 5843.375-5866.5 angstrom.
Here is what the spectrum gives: 1.10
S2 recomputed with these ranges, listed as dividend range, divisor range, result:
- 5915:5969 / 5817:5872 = 1.02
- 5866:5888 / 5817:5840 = 0.97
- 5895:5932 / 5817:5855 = 1.04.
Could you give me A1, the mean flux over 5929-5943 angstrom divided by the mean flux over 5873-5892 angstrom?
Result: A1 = 1.1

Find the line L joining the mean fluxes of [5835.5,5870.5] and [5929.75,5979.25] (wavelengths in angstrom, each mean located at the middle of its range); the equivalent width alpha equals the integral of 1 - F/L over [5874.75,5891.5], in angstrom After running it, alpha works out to 1.1 angstrom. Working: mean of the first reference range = 12.3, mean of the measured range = 11.6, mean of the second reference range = 12.3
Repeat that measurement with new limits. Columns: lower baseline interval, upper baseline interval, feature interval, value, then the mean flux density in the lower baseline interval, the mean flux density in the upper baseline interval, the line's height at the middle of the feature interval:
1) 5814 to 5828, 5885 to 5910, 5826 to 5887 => -1.1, 12.5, 11.6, 12.1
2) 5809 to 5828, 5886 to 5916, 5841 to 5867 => -0.3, 12.3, 11.8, 12.1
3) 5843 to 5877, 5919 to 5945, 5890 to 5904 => 1.2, 12.2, 13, 12.6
